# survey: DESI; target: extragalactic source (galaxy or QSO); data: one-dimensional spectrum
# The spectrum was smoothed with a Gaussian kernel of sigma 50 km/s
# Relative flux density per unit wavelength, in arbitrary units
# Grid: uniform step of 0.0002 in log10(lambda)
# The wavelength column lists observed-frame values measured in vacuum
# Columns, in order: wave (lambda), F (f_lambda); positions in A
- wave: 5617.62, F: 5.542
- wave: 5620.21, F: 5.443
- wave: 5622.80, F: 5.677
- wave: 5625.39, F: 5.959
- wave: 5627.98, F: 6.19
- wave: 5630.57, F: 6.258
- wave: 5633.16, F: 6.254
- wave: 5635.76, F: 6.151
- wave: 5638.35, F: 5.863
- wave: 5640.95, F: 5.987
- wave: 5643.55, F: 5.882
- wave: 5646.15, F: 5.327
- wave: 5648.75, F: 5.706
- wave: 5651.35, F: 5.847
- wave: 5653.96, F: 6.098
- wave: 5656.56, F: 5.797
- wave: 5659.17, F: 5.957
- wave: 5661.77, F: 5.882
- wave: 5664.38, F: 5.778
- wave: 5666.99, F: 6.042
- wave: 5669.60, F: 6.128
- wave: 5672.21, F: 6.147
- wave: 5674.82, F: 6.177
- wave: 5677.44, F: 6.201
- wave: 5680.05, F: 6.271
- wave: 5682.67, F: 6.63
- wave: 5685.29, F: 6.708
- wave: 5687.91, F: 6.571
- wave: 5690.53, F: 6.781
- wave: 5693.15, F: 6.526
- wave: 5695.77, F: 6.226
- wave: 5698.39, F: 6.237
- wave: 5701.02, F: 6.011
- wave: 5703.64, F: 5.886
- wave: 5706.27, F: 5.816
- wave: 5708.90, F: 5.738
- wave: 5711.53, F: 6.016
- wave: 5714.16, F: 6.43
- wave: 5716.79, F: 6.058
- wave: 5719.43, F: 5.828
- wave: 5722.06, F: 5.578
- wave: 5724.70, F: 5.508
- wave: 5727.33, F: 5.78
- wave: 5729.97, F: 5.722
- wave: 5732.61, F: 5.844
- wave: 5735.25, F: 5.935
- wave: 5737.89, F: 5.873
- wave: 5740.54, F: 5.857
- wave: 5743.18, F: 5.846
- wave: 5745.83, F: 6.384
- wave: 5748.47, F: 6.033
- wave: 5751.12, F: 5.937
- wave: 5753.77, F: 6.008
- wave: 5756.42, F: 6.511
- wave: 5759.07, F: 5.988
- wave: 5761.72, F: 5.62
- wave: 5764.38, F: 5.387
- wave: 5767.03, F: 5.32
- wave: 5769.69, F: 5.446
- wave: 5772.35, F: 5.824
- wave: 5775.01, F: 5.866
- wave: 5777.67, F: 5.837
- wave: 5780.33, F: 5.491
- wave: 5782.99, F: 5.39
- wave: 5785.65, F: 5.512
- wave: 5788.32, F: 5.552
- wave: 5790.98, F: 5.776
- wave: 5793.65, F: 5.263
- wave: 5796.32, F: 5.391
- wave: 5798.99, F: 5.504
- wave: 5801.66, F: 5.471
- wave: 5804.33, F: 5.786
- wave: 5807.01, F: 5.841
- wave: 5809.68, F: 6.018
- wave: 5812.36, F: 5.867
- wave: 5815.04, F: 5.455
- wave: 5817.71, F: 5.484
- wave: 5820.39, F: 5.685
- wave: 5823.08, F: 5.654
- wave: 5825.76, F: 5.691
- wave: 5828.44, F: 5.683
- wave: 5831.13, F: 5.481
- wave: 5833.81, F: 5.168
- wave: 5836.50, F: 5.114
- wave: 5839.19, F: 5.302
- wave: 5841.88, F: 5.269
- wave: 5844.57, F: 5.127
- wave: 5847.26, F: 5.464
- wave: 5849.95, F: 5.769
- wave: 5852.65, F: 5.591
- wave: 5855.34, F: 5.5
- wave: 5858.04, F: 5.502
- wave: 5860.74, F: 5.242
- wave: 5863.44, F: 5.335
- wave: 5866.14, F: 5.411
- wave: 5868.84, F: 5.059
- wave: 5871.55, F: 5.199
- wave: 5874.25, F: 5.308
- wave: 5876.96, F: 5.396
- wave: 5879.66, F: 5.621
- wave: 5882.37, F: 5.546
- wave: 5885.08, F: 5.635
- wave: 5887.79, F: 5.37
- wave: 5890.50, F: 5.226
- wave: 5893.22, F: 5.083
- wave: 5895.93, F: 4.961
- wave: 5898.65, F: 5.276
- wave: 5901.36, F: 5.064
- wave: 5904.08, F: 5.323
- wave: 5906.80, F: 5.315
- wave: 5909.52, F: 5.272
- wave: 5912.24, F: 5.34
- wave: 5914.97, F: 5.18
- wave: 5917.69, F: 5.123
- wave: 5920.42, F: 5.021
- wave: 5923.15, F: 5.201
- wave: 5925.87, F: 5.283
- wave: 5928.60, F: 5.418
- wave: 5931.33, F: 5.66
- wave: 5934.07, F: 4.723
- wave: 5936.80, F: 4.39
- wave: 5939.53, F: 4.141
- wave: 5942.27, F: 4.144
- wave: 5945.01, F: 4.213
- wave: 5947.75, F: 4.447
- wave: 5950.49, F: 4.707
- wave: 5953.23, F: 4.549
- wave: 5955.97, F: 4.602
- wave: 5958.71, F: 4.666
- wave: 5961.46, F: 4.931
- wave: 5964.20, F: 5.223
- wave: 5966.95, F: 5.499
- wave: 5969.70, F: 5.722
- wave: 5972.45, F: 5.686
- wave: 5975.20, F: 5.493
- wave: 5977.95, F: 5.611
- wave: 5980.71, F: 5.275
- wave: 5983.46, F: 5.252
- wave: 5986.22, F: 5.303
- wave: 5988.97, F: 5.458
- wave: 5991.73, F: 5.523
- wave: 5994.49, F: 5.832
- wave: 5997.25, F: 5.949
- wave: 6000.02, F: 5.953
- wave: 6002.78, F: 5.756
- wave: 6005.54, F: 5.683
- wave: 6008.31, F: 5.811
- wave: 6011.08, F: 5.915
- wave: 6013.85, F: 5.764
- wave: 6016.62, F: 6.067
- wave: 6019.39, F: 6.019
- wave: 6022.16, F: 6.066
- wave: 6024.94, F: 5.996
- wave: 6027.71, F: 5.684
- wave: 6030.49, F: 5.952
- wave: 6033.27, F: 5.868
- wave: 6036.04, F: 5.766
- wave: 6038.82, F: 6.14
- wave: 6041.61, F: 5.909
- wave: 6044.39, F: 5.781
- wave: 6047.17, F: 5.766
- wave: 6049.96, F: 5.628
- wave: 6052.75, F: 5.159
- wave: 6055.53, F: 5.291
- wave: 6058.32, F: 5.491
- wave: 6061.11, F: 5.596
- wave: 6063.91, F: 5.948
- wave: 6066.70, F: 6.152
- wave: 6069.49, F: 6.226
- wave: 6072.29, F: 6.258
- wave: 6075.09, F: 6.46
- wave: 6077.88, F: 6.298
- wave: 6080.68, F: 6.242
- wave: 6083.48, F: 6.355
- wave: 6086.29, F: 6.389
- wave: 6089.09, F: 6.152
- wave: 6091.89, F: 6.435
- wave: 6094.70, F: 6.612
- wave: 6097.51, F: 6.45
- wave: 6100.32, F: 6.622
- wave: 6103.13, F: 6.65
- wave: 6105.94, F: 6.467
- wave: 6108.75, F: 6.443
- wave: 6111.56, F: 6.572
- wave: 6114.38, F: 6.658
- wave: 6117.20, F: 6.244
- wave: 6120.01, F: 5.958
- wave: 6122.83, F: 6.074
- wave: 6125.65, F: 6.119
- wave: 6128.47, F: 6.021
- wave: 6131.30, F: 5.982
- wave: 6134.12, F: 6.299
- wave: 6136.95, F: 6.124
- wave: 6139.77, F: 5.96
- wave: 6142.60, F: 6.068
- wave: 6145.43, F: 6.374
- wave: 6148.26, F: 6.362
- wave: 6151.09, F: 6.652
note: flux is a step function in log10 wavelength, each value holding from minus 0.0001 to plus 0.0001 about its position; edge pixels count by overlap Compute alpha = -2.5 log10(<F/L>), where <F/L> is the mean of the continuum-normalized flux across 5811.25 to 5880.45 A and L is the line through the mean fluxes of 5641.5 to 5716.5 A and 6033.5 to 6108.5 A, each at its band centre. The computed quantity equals 0.12 mag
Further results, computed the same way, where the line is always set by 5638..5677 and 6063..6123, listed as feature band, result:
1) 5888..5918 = 0.184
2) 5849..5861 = 0.108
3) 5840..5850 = 0.142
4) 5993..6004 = 0.070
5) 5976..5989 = 0.162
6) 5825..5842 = 0.134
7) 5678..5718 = -0.054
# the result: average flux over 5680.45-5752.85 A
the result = 6.07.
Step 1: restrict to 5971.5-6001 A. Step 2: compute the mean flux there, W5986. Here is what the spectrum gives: 5.57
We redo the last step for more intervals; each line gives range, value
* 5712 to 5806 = 5.76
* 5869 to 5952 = 5.08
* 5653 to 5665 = 5.91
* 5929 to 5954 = 4.58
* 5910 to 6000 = 5.13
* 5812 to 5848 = 5.45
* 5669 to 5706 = 6.31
